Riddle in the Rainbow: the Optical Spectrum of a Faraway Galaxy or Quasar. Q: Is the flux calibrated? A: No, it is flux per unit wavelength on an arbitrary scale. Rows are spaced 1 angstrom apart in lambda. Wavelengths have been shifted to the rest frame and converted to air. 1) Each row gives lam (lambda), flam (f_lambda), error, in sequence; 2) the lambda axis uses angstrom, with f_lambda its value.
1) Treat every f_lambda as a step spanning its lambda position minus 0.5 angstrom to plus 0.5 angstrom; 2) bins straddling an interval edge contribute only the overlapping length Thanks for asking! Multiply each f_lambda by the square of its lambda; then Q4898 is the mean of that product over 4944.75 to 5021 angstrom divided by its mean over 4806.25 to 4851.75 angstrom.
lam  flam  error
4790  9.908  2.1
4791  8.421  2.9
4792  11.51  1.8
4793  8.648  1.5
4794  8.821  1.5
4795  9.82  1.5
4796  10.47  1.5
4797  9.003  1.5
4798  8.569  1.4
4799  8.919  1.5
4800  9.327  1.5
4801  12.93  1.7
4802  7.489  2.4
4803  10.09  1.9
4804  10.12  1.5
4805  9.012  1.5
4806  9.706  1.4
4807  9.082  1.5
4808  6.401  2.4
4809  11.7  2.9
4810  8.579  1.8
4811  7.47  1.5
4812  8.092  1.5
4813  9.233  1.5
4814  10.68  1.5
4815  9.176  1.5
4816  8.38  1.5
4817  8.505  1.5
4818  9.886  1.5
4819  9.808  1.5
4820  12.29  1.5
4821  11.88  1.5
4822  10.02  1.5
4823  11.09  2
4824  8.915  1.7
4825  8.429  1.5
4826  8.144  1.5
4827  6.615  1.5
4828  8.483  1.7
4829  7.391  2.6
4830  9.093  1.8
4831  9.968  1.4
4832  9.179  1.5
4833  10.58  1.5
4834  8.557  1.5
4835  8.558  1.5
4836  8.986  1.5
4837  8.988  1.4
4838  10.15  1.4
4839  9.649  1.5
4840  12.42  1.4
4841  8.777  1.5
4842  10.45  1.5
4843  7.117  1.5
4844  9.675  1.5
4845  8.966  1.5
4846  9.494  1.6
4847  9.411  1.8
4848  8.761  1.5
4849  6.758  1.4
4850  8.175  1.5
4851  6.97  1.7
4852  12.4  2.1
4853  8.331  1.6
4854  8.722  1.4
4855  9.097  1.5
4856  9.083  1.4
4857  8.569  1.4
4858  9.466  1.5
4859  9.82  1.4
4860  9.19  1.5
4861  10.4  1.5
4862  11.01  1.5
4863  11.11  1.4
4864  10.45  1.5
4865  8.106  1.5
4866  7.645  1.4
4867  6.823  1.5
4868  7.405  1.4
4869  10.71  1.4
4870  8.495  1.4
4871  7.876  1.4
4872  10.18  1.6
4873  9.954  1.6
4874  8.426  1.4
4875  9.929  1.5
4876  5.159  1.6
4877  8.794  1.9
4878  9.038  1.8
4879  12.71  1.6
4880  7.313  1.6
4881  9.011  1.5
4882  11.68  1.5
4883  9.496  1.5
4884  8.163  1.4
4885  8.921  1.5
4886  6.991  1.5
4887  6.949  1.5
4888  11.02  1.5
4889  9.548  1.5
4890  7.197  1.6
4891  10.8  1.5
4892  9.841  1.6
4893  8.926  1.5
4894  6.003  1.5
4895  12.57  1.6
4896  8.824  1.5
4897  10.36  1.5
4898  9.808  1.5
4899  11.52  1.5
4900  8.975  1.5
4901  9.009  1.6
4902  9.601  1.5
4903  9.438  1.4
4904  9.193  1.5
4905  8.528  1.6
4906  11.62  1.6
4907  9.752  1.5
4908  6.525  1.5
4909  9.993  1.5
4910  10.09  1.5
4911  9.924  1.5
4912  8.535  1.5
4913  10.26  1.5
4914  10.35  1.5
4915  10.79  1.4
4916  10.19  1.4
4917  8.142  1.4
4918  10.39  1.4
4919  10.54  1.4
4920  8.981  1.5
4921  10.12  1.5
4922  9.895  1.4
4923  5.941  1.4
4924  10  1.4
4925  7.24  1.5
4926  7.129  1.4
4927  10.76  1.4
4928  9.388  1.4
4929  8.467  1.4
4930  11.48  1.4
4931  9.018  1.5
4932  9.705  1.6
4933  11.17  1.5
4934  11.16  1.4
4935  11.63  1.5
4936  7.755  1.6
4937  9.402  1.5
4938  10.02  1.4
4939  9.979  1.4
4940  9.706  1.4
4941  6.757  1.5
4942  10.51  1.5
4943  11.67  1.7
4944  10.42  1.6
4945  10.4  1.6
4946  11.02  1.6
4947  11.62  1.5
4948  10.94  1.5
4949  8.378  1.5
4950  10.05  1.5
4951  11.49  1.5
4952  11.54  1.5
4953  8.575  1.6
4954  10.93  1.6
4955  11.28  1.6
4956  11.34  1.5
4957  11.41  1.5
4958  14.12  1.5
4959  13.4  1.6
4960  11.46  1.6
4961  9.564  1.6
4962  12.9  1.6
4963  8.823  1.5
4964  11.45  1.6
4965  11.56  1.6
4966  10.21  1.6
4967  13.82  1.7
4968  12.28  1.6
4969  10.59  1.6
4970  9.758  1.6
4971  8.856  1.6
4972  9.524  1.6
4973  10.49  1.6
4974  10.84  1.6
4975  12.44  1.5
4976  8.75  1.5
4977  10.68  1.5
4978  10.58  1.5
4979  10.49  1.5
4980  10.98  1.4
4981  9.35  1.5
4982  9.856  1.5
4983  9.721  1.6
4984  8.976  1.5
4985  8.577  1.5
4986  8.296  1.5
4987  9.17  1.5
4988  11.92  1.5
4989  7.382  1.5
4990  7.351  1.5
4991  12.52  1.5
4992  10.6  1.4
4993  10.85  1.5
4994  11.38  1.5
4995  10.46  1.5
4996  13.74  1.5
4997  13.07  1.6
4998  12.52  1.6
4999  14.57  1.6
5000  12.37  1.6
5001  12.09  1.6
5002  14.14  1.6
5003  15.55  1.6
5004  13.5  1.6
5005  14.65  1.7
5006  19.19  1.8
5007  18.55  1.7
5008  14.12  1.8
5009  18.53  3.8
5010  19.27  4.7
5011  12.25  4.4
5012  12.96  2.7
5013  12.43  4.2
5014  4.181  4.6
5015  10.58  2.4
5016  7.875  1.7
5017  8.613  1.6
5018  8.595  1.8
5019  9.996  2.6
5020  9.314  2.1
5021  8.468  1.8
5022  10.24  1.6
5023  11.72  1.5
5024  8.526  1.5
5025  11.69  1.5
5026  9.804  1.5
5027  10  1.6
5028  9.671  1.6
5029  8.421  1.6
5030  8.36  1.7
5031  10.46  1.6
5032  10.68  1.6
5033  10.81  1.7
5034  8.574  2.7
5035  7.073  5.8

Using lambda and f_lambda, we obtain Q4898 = 1.32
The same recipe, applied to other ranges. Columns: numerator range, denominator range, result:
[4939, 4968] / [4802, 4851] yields 1.25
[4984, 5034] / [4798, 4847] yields 1.31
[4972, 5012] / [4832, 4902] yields 1.38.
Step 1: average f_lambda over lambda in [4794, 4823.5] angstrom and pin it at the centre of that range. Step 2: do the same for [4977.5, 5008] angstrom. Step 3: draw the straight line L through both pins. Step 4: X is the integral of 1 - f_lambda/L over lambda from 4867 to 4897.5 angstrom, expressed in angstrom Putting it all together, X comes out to 4.1 angstrom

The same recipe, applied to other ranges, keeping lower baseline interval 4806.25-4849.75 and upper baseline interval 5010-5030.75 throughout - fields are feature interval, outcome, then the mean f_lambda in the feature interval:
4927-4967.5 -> -4.0 angstrom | 10.6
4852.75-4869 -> 0.3 angstrom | 9.14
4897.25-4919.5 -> -0.5 angstrom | 9.7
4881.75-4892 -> 0.4 angstrom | 9.05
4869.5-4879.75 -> 0.4 angstrom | 9.01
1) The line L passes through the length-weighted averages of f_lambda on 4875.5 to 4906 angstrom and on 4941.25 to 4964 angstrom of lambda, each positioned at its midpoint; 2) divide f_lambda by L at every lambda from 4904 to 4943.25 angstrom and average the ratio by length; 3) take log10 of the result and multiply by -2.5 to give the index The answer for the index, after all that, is 0.06 mag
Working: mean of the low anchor 9.22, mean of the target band 9.56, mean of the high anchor 11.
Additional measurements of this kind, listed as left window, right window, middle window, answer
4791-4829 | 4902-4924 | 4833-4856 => 0.03 mag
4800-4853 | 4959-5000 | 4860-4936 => 0.07 mag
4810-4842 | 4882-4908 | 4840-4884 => 0.02 mag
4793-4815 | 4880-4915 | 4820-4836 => 0.01 mag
